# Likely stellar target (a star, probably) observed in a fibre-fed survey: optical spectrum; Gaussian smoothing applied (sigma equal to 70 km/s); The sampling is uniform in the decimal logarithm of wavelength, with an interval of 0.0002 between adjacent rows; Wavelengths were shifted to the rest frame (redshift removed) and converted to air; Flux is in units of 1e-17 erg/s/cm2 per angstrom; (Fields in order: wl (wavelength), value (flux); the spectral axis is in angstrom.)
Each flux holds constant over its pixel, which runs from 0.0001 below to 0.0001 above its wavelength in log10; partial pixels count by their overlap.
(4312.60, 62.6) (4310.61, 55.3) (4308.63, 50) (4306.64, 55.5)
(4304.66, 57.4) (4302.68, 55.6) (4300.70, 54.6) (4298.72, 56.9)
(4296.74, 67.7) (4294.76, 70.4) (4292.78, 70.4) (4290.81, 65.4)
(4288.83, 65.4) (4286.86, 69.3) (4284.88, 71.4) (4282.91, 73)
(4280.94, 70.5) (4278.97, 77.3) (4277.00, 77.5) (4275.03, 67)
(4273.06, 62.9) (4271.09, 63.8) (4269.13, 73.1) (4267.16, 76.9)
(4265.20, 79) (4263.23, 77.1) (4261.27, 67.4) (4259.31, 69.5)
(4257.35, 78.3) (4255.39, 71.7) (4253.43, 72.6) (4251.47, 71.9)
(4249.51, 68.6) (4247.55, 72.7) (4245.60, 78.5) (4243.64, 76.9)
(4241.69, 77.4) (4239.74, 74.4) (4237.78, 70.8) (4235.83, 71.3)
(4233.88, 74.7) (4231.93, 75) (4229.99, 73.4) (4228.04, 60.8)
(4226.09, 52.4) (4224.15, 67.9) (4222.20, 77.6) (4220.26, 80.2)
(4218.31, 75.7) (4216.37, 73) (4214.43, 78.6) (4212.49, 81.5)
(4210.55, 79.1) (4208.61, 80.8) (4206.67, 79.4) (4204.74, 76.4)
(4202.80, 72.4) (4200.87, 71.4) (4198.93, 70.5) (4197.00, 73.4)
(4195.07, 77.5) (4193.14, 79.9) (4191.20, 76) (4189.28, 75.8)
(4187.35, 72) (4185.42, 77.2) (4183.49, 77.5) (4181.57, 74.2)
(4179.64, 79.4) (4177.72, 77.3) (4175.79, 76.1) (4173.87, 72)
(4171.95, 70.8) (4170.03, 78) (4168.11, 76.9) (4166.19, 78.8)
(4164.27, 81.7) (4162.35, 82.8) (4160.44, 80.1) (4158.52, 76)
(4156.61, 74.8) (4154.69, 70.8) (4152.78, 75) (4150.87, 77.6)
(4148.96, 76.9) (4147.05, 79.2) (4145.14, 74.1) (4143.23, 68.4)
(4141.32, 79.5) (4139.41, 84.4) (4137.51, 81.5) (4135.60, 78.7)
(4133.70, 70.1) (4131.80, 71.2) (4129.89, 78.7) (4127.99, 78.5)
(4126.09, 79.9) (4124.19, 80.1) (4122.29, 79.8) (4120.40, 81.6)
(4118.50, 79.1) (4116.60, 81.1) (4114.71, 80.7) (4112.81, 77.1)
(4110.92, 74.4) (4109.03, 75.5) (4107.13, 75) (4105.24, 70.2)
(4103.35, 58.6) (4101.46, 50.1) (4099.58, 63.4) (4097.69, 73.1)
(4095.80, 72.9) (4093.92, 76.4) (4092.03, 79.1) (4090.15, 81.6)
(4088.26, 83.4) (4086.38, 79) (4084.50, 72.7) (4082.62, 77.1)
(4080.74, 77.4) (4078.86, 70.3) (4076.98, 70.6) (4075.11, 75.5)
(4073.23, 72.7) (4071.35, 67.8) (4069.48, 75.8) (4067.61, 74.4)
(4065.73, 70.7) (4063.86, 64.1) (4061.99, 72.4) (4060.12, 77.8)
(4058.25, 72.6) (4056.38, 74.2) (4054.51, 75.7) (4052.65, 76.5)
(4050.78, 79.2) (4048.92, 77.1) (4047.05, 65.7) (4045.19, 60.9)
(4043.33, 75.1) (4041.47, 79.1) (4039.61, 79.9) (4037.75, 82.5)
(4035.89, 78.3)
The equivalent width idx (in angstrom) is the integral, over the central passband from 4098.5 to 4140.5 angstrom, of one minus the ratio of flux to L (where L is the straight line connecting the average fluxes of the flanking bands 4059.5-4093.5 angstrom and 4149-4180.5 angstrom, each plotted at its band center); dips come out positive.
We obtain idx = 0.36 angstrom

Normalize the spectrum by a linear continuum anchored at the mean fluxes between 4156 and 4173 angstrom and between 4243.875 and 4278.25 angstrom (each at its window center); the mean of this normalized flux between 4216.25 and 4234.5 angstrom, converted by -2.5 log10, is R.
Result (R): 0.05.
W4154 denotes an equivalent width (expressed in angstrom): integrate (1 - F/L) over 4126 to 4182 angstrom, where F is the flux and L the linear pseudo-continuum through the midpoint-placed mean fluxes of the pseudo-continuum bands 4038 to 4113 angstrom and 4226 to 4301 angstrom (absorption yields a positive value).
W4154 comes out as -3.54 angstrom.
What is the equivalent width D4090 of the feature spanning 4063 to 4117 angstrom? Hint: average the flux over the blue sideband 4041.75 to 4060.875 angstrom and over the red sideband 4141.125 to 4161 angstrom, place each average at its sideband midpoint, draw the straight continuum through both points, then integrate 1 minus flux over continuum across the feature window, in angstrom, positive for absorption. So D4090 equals 0.9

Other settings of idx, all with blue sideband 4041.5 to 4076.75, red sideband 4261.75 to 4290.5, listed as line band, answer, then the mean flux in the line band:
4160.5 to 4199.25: -2.4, 76.6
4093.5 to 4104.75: 1.1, 65.5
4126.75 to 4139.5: -0.8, 77.2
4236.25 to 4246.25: -0.5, 75.2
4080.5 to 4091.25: -0.9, 78.6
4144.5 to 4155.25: -0.5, 75.9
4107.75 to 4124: -1.4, 78.6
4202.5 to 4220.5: -1.5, 77.8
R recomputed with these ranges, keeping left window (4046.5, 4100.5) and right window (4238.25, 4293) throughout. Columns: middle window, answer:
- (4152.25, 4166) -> -0.06 mag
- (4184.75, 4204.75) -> -0.03 mag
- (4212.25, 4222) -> -0.07 mag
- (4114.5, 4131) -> -0.09 mag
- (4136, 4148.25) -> -0.06 mag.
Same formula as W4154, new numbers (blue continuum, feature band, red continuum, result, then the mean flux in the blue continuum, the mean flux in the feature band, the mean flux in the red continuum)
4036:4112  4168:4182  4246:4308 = -0.89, 73.3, 75.6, 68.7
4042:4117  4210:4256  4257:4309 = -2.79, 73.2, 73.1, 67.6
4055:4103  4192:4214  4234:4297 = -1.33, 72.8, 76.6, 72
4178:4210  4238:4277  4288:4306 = -2.91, 75.9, 72.7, 62.5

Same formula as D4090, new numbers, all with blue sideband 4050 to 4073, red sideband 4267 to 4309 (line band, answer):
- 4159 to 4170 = -1.5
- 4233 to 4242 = -0.8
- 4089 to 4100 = -0.4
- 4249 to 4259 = -0.8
